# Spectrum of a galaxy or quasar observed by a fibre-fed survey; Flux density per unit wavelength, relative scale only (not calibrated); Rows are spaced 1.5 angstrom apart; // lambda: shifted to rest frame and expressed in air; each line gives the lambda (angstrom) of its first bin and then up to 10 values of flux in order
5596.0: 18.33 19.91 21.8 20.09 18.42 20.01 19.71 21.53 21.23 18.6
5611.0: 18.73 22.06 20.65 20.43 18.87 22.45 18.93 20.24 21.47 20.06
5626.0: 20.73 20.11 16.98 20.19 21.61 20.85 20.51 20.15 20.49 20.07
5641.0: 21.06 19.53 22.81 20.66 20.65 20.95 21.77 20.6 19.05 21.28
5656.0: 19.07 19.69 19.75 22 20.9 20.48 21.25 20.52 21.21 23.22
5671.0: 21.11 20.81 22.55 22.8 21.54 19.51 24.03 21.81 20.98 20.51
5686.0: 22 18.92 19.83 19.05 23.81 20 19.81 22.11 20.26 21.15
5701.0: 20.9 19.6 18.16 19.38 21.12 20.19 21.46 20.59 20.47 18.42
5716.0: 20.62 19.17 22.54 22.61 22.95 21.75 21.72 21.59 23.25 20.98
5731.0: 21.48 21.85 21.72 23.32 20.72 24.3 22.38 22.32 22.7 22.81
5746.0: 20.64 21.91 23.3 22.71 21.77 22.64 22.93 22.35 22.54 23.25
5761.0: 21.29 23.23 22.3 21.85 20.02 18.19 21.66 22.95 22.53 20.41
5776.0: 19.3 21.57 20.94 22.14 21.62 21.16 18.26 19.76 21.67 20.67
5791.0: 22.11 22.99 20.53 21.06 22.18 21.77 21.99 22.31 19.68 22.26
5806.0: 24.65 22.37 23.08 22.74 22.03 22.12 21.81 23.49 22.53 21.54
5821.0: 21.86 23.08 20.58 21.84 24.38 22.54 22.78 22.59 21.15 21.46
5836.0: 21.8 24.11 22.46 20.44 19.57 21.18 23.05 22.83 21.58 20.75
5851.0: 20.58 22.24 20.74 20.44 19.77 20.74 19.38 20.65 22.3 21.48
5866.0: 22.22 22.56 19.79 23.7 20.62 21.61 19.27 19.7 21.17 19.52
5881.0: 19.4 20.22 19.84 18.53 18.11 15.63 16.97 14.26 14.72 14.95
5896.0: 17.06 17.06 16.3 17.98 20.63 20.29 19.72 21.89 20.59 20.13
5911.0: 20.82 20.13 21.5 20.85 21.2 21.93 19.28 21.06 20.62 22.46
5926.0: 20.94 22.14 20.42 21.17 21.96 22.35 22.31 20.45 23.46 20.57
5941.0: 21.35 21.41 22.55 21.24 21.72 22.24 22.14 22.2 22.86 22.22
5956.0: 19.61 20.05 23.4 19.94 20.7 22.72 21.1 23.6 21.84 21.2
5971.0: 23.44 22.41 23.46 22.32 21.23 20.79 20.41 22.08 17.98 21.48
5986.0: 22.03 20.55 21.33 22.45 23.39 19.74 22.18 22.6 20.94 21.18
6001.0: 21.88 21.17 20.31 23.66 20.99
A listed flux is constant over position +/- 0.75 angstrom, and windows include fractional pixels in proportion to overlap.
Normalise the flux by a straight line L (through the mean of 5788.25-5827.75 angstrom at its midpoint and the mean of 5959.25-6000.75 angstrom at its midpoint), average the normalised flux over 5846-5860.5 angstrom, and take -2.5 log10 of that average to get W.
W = 0.06 mag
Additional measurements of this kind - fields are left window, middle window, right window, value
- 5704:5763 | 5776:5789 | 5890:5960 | 0.03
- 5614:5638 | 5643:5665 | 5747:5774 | 0.00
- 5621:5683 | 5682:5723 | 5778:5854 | 0.03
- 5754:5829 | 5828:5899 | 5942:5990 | 0.08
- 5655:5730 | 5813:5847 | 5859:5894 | -0.11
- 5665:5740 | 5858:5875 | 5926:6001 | 0.01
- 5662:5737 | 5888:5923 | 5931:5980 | 0.14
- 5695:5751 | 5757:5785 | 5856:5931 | -0.02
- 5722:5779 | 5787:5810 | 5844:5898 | -0.04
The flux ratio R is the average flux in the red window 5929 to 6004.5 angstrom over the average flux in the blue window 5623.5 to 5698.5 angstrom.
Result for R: 1.04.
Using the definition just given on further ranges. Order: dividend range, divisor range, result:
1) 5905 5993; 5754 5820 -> 0.99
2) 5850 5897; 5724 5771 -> 0.89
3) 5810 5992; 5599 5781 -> 1.00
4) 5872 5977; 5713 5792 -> 0.95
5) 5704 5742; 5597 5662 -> 1.05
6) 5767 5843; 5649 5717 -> 1.05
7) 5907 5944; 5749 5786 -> 0.98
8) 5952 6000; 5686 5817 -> 1.00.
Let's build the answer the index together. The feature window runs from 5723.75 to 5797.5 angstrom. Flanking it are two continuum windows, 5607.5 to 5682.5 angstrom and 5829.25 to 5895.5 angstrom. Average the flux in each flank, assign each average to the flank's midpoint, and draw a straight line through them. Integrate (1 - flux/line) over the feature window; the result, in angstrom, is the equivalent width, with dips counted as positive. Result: -4.3 angstrom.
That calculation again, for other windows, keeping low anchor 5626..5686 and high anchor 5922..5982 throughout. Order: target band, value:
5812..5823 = -0.5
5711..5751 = -1.4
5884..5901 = 3.9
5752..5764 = -0.8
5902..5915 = 0.6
